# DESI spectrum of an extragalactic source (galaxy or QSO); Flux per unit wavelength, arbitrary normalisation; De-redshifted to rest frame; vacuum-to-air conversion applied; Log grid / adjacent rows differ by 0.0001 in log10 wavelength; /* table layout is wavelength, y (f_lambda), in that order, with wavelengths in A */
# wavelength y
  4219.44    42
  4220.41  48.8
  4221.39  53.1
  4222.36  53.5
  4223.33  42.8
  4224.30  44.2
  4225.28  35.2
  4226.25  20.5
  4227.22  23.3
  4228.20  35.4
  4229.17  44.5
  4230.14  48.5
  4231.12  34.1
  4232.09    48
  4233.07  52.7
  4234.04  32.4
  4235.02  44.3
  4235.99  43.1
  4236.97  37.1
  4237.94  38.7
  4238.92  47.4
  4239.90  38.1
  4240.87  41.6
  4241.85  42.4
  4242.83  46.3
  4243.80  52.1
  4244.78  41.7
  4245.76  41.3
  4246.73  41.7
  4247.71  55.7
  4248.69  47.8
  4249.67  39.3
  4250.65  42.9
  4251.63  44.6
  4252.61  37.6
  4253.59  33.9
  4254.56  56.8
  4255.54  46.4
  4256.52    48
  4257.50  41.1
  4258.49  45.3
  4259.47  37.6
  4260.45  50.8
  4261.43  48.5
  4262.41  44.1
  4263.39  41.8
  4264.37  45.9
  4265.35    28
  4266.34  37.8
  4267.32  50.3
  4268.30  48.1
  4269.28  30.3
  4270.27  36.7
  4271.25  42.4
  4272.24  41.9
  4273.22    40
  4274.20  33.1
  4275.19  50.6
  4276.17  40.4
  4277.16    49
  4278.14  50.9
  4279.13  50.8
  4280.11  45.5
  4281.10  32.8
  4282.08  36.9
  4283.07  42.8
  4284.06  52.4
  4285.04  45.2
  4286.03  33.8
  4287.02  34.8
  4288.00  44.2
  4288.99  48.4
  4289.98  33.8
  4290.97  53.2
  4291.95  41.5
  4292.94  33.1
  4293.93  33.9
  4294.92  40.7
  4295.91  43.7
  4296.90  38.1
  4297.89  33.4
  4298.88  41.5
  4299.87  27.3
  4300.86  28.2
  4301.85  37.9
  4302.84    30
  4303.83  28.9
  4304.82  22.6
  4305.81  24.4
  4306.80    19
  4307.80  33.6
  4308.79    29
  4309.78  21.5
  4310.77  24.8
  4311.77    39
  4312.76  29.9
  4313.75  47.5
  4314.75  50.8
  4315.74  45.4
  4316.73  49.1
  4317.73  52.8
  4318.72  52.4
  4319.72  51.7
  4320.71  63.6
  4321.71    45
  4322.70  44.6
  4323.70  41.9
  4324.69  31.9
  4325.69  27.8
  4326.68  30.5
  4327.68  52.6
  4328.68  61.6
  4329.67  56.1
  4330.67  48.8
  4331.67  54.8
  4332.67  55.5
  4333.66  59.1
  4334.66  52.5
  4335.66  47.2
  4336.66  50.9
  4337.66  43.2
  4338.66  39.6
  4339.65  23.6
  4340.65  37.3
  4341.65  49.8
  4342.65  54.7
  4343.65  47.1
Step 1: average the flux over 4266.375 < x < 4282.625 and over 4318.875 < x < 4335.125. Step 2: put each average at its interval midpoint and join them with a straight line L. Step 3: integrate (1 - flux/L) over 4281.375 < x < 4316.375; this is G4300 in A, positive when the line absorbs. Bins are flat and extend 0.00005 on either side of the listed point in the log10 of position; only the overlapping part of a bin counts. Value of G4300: 6.84 A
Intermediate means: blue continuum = 42.4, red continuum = 48.7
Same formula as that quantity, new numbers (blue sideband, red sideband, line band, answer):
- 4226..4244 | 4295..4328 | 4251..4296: -3.8 A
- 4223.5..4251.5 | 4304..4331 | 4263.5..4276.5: 0.2 A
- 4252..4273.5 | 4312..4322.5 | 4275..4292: 0.4 A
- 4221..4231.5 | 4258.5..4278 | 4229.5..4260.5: -2.2 A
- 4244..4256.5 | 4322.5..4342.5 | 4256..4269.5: 0.5 A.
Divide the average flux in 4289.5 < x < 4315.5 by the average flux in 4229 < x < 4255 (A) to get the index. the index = 0.79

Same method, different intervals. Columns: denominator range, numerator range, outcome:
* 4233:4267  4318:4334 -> 1.12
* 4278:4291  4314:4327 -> 1.06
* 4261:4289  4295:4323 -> 0.89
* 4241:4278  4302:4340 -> 0.96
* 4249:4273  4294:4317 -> 0.80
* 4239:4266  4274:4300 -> 0.95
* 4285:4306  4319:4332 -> 1.29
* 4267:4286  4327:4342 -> 1.13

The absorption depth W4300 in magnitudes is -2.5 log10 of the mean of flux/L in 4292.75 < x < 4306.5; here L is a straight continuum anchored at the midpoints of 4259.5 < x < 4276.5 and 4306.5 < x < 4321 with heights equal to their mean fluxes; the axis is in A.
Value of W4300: 0.24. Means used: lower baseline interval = 41.7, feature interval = 32.9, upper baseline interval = 40.6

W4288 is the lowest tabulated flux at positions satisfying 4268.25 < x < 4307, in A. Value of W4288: 19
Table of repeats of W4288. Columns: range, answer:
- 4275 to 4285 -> 32.8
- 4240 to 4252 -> 39.3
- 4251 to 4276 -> 28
